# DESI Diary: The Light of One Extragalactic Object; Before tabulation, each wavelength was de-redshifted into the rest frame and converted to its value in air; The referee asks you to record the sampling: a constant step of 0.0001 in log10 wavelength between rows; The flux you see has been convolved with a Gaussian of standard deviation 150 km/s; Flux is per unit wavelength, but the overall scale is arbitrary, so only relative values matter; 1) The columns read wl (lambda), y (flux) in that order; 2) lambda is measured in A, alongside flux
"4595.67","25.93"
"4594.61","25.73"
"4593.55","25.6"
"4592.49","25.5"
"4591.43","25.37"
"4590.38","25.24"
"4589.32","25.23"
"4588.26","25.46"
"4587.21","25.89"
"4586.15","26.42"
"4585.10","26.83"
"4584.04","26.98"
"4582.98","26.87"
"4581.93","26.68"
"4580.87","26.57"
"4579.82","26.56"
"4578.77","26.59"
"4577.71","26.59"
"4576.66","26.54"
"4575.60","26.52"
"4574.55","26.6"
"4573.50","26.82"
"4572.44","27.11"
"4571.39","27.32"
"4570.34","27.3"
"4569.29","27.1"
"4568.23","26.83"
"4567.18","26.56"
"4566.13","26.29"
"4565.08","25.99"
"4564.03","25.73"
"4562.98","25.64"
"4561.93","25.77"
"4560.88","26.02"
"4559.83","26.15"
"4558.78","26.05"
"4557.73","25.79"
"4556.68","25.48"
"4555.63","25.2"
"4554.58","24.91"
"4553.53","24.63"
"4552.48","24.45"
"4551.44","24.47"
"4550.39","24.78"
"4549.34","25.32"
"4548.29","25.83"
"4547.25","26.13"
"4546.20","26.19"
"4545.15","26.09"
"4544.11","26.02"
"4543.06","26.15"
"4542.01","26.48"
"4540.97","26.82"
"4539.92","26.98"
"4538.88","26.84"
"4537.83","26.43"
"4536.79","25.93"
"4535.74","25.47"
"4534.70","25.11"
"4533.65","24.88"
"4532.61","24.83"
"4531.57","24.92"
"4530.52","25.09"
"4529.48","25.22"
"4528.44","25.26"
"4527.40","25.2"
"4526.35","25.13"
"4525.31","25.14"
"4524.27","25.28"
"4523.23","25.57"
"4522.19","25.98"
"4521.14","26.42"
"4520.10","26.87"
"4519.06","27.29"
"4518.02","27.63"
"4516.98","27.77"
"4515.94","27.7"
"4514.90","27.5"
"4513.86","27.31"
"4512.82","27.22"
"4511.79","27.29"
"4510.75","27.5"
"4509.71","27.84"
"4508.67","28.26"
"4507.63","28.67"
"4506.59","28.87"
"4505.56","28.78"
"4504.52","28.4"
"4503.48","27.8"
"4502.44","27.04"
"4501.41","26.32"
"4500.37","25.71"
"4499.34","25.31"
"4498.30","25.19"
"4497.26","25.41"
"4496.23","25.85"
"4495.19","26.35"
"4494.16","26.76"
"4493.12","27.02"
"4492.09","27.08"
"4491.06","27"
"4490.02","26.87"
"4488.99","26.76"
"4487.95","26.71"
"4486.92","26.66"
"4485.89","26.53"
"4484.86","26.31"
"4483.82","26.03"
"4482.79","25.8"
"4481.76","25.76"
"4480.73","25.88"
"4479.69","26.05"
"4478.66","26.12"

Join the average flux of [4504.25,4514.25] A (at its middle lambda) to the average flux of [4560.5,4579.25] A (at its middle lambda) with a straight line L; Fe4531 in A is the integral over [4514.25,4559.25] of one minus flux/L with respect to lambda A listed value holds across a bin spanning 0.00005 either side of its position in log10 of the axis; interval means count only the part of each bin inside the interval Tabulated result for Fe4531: 2.5 A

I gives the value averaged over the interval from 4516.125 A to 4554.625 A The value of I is 25.8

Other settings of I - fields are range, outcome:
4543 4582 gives 26.1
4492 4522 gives 27.1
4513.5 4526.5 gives 26.6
